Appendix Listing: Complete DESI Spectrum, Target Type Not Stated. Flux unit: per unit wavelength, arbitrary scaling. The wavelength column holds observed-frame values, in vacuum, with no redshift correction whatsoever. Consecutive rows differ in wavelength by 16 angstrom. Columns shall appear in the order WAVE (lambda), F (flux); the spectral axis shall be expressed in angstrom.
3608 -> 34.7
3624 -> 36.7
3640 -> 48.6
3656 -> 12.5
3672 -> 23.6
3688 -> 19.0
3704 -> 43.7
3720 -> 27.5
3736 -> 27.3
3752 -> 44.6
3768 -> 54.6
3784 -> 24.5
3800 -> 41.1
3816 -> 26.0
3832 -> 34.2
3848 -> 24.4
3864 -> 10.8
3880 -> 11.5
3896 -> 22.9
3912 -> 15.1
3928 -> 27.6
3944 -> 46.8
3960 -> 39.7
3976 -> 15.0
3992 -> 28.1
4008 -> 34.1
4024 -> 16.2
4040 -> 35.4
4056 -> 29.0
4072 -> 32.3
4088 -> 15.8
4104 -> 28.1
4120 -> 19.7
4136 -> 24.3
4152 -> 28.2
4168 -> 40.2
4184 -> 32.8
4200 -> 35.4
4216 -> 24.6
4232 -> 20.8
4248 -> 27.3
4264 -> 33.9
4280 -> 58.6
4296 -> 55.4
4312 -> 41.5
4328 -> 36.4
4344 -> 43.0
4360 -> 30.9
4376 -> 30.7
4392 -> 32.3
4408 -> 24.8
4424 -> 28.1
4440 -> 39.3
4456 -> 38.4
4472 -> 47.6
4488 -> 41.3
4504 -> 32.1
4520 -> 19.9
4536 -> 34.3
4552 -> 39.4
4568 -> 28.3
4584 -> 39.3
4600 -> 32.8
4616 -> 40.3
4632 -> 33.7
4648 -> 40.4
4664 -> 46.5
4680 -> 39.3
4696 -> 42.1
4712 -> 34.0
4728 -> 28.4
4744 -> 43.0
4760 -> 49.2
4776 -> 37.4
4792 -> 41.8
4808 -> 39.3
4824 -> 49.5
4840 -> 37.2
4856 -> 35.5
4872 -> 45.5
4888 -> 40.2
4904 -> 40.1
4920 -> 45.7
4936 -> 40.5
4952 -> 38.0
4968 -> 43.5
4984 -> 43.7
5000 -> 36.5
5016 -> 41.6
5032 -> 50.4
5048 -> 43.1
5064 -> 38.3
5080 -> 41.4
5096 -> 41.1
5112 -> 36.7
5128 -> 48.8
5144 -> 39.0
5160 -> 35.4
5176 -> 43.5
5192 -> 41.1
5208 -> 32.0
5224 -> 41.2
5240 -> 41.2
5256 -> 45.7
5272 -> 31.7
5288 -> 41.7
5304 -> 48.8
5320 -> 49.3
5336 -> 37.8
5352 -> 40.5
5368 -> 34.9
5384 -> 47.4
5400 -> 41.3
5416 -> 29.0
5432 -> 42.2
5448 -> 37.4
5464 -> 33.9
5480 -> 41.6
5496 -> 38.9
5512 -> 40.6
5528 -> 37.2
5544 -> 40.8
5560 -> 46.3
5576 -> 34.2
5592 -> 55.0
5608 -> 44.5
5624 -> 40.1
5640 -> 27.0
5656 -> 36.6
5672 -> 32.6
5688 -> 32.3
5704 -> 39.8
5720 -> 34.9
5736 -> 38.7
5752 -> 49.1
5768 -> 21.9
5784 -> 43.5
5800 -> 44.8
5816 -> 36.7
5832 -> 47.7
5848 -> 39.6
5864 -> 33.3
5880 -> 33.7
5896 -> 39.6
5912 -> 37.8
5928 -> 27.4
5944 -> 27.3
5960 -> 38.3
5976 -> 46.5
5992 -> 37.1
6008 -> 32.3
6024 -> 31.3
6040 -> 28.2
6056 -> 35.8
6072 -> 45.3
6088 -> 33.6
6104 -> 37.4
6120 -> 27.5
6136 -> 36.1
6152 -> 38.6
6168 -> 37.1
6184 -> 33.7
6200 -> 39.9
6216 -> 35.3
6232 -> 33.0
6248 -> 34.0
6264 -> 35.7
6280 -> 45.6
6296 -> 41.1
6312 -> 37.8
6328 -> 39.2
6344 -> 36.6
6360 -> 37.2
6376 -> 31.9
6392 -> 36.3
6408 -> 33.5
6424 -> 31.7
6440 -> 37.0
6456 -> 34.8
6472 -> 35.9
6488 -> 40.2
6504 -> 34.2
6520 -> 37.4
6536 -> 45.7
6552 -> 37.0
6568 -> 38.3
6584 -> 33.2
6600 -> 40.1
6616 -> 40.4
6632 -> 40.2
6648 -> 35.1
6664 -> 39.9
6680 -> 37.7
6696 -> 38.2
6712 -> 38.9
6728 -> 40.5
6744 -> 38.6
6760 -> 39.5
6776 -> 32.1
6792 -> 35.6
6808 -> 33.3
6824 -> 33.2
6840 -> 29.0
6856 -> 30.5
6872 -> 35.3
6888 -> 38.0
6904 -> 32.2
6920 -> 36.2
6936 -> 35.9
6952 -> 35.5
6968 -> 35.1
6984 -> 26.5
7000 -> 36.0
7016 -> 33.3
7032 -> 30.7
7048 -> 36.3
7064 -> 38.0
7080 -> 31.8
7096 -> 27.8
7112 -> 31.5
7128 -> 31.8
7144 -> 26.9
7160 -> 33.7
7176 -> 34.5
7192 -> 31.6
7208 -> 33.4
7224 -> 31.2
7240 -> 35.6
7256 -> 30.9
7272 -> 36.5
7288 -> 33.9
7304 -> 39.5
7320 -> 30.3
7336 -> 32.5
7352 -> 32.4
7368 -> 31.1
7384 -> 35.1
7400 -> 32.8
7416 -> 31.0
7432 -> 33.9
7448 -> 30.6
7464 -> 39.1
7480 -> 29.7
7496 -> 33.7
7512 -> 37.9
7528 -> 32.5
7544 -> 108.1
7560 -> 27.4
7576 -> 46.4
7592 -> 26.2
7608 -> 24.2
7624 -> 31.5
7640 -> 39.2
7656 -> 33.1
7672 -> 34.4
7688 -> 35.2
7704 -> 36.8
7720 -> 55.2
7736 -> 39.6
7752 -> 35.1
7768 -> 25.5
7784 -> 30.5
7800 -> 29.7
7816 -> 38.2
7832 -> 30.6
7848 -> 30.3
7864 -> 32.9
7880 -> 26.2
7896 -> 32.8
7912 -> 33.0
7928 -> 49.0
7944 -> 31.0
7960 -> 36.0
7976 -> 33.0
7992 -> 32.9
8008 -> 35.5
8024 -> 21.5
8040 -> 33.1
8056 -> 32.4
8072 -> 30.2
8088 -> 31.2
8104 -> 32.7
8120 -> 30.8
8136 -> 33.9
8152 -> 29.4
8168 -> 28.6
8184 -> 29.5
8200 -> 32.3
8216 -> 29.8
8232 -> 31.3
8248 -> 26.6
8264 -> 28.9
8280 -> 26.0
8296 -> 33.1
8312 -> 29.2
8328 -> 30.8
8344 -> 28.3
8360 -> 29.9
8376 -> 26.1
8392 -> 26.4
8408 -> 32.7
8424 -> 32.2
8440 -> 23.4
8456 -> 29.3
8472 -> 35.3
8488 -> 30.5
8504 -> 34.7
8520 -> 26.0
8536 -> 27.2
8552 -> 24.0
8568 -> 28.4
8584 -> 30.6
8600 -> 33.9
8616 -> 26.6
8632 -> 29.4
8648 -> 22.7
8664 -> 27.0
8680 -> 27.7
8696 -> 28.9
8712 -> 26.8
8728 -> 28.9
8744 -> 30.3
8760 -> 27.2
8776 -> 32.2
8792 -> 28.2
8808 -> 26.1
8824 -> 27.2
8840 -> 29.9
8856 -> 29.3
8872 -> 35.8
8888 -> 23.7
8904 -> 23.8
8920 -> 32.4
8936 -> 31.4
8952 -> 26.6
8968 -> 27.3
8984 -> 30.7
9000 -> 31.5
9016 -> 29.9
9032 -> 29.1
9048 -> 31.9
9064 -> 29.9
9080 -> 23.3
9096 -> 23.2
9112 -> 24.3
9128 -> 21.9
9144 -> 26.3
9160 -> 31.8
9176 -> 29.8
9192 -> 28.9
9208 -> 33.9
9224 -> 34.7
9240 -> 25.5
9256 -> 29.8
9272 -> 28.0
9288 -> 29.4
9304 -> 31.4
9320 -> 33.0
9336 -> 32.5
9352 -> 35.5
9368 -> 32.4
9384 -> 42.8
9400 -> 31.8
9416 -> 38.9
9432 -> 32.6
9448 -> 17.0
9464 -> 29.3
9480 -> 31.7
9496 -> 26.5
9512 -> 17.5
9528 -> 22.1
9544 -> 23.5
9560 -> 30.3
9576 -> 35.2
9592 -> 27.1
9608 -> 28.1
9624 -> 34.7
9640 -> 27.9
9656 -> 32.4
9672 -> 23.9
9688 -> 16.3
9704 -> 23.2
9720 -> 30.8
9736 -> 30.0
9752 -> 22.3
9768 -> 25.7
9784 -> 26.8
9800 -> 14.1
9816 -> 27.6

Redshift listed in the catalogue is 0.15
